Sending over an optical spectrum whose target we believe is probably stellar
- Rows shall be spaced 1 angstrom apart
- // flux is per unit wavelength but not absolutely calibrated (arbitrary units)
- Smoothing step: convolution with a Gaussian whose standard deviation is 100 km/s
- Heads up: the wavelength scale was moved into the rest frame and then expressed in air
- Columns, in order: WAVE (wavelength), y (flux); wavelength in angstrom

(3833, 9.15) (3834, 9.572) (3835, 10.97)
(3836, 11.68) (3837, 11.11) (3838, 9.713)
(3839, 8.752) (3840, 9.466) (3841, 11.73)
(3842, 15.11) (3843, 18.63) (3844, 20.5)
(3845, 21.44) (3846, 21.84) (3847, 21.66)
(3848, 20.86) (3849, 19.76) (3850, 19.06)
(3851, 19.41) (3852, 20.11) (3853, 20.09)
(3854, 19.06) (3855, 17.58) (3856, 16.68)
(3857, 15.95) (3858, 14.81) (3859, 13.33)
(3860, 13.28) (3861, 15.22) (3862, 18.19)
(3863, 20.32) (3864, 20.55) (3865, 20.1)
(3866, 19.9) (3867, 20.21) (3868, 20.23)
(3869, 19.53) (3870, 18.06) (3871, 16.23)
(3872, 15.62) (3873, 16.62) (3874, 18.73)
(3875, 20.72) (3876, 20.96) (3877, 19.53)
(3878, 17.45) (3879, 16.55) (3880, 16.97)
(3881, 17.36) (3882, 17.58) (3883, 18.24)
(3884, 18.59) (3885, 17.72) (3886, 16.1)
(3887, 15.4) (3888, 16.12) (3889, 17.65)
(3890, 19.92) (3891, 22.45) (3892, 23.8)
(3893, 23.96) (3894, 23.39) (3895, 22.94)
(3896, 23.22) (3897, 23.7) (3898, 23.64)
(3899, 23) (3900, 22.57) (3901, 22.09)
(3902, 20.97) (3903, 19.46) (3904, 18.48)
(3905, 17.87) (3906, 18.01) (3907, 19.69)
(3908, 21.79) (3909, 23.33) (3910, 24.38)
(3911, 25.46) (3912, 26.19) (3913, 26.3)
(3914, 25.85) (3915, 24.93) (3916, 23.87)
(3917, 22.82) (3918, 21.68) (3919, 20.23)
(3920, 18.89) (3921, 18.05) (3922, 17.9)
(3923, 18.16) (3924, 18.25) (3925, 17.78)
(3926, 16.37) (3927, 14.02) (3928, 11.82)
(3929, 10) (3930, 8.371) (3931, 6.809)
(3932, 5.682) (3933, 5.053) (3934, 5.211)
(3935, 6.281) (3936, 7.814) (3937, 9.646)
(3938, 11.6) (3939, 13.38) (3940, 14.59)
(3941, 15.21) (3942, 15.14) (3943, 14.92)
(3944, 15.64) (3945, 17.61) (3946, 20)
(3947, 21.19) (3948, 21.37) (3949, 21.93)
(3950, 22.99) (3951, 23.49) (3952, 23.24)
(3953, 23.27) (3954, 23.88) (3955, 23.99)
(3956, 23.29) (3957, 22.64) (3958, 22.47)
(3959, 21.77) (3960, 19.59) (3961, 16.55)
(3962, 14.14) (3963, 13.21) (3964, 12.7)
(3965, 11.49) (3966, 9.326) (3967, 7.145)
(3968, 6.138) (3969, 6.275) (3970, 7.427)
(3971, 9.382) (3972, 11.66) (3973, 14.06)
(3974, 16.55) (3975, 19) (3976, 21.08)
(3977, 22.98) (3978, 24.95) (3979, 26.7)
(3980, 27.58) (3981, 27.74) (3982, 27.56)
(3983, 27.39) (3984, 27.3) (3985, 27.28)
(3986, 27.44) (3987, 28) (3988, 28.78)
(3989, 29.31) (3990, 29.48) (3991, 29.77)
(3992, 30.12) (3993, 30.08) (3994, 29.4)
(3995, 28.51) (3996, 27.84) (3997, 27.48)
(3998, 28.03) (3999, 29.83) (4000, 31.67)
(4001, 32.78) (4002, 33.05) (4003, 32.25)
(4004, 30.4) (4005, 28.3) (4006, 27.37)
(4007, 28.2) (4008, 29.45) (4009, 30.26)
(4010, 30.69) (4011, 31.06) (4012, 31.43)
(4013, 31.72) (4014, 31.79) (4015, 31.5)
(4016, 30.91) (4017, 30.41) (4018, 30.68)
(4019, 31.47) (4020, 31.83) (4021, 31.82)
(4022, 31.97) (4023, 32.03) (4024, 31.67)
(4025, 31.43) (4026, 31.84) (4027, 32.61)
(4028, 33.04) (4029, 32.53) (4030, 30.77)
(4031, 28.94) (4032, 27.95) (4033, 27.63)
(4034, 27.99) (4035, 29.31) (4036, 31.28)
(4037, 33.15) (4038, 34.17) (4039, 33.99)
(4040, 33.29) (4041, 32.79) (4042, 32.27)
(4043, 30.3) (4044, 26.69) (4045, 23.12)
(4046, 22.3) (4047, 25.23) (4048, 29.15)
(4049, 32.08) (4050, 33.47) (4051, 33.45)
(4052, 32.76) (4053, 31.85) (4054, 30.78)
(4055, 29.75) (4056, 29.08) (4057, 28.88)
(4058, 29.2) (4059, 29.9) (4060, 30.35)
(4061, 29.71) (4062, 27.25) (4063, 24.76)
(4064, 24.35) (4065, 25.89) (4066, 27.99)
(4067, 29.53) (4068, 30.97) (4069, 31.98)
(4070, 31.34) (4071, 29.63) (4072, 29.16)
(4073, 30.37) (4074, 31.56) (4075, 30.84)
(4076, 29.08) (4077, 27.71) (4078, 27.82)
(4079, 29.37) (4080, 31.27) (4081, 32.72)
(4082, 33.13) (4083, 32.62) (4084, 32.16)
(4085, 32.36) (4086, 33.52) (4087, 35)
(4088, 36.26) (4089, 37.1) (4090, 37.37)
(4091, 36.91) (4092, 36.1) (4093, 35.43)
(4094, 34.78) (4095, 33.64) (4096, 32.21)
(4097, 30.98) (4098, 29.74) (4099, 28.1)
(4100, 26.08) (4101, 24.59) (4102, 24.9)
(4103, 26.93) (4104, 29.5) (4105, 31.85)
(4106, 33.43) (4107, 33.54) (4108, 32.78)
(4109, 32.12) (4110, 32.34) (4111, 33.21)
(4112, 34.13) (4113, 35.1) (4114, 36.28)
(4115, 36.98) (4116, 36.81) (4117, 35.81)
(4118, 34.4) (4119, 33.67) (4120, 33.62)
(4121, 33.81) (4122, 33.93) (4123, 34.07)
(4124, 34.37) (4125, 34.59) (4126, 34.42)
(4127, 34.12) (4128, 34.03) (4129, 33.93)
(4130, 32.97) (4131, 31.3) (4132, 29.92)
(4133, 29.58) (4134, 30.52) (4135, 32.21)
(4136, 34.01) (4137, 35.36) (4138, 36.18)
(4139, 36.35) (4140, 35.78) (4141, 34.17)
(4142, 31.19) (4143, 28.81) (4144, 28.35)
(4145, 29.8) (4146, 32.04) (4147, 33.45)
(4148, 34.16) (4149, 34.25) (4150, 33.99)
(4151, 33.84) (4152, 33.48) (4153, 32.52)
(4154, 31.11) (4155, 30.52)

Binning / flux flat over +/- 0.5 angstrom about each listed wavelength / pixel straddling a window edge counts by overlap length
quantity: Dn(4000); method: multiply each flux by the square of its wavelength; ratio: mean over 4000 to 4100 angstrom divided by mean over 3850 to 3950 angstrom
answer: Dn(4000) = 1.8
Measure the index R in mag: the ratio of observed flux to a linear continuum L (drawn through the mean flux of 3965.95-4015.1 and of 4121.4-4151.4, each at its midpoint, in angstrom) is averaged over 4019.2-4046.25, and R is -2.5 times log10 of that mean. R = -0.12 mag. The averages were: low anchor 25.4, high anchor 33.1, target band 30.7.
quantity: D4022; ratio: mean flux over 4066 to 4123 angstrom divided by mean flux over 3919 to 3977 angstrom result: 2.1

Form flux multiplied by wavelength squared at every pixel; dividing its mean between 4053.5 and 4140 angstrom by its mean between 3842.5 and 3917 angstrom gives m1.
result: 1.8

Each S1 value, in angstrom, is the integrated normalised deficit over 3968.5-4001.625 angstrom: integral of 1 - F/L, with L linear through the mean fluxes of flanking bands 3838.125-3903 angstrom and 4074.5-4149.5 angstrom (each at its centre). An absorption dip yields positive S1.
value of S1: 1.0 angstrom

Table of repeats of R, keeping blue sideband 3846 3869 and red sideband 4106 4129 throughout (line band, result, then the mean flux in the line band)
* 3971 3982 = 0.225 mag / 21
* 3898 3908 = 0.042 mag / 20.5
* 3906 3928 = 0.058 mag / 20.9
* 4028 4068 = 0.014 mag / 29.6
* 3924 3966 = 0.458 mag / 15.7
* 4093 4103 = 0.119 mag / 29.6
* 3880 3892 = 0.123 mag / 18.1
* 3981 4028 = -0.100 mag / 30.1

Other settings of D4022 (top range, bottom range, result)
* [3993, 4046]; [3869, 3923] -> 1.50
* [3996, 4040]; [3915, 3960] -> 1.83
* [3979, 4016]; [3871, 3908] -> 1.50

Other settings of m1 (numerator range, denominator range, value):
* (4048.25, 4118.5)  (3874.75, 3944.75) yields 1.91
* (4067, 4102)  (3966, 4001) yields 1.43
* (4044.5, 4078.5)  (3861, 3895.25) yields 1.69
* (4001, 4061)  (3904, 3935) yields 1.83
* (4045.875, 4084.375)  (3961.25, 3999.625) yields 1.43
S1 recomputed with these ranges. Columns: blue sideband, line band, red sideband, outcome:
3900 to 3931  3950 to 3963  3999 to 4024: 1.7 angstrom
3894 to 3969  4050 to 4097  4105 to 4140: -2.4 angstrom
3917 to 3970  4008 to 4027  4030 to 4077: -4.8 angstrom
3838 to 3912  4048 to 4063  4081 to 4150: -0.4 angstrom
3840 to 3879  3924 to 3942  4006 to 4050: 9.7 angstrom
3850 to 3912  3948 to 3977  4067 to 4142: 8.6 angstrom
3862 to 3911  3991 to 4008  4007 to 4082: -1.5 angstrom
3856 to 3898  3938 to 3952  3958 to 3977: -3.1 angstrom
